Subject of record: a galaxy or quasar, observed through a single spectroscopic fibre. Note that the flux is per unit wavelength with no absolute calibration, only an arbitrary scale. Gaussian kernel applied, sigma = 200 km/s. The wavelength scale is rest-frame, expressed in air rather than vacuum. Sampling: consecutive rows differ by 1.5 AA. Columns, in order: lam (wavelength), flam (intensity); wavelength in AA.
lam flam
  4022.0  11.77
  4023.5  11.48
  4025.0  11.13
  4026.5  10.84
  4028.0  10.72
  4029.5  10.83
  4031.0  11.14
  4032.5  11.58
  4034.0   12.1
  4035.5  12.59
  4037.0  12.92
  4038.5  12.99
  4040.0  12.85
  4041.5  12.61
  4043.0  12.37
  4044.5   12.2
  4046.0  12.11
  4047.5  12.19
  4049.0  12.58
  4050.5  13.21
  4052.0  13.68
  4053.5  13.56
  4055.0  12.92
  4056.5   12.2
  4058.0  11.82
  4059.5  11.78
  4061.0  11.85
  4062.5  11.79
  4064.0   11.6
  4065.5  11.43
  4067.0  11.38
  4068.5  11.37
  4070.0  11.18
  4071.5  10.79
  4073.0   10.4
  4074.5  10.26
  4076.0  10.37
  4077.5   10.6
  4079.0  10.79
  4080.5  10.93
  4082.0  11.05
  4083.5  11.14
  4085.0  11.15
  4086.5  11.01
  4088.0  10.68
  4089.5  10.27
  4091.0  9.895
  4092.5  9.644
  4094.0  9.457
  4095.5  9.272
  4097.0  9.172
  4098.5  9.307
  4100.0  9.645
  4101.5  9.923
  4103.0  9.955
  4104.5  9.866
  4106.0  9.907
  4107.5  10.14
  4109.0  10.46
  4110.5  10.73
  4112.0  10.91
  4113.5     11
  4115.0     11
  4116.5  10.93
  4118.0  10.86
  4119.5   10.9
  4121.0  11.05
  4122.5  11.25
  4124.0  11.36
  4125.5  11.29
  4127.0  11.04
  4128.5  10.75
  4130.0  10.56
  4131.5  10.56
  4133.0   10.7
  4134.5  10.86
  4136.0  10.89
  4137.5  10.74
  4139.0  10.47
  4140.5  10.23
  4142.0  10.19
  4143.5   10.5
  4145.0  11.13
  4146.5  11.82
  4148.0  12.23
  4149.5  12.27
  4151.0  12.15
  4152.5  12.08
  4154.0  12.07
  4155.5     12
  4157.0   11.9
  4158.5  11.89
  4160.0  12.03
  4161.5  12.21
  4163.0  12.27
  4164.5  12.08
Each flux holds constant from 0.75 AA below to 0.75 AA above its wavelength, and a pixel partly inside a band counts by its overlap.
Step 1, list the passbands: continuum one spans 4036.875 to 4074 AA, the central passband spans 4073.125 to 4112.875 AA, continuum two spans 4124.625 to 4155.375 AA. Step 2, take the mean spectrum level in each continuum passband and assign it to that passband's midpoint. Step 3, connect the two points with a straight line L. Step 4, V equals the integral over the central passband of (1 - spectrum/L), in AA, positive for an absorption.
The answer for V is 4.9 AA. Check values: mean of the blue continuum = 12.1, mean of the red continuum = 11.1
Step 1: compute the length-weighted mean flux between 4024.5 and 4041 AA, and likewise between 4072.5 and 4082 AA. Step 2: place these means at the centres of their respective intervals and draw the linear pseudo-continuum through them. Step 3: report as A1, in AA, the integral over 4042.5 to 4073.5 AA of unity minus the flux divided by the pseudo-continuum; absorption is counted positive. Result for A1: -2.50 AA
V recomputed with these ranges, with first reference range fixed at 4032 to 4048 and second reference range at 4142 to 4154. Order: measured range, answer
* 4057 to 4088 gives 2.7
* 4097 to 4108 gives 2.0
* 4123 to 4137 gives 1.1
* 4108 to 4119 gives 1.0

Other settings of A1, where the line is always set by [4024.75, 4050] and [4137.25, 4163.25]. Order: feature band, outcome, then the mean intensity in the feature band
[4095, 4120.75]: 3.2 AA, 10.3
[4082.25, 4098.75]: 2.3 AA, 10.1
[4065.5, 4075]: 0.7 AA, 11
